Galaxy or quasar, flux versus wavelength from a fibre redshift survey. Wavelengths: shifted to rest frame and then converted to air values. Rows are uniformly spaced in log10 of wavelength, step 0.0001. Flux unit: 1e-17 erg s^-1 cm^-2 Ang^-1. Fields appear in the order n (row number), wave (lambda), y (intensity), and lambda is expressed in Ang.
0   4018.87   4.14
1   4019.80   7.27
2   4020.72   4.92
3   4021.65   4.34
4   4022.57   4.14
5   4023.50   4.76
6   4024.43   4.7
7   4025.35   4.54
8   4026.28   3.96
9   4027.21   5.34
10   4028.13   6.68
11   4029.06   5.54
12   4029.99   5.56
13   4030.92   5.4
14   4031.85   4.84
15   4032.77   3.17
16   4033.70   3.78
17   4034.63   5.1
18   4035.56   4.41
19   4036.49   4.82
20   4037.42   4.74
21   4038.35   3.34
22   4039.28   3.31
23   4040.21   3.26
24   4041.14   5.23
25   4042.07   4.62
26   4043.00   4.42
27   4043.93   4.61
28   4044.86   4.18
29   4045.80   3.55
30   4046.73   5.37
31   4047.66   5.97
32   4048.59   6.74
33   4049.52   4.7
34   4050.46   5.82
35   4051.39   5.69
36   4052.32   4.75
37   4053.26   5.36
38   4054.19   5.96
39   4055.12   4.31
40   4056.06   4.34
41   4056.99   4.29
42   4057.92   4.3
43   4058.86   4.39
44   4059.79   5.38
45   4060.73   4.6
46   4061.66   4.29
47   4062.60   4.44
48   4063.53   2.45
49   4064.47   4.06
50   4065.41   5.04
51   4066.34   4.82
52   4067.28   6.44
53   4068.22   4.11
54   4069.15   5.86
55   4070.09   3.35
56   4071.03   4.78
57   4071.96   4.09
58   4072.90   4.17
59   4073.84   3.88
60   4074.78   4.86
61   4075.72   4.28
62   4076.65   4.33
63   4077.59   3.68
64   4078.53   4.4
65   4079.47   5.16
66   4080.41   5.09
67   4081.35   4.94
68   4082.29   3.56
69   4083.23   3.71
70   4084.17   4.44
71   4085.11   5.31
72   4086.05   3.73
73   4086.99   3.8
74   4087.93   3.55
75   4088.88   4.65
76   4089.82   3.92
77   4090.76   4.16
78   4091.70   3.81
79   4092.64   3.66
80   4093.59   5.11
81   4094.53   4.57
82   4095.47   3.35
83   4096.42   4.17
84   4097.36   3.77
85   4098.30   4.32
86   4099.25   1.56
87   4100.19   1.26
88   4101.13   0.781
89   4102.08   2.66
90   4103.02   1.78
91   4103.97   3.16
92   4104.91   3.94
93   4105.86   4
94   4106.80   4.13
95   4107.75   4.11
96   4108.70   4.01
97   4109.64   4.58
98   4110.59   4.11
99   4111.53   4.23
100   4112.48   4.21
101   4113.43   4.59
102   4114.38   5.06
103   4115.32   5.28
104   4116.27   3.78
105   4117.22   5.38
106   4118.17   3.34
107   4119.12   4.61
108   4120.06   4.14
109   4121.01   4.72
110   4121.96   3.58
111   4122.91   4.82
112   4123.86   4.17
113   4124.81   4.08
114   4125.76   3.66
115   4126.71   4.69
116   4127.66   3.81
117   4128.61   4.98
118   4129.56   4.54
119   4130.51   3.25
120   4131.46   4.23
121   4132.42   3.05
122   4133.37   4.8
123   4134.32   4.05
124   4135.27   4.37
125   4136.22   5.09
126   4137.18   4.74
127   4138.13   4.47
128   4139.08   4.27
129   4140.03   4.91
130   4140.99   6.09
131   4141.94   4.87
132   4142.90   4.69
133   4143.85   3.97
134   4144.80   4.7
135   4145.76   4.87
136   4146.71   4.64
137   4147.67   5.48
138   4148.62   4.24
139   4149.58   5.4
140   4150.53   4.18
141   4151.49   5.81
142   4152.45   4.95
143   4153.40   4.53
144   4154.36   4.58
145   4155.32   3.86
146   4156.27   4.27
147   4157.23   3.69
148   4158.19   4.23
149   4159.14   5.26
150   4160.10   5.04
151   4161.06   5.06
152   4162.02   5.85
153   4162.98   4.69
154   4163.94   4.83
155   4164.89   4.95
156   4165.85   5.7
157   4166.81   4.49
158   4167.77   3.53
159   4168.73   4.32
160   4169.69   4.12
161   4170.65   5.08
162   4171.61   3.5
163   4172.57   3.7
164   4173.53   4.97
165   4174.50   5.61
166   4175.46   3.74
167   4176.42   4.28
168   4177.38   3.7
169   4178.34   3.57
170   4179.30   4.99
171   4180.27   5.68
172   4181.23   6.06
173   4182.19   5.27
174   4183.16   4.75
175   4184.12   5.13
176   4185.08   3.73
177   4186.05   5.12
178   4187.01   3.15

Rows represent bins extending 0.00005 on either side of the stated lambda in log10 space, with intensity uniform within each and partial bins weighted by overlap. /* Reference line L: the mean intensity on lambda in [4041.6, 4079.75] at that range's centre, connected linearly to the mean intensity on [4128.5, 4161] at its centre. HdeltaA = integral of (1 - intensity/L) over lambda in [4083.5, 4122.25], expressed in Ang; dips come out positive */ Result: 6.25 Ang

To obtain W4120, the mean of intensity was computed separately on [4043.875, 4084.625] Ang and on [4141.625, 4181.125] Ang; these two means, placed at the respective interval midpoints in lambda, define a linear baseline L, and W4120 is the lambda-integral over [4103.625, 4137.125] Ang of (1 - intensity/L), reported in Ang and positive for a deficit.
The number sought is 2.79 Ang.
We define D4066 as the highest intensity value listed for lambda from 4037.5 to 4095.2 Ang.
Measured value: 6.74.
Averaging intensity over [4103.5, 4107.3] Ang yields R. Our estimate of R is 3.81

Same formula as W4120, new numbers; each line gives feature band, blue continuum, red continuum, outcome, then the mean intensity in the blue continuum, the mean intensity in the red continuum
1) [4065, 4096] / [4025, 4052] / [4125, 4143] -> 1.7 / 4.78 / 4.44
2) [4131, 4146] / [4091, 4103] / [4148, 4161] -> -1.1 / 3.21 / 4.64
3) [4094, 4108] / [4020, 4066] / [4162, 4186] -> 4.5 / 4.7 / 4.63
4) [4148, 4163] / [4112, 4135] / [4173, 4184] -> -0.5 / 4.28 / 4.79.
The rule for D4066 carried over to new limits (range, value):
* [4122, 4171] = 6.09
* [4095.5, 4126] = 5.38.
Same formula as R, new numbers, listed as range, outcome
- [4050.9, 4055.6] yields 5.22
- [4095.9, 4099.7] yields 3.46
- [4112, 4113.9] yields 4.39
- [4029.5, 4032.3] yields 5.26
